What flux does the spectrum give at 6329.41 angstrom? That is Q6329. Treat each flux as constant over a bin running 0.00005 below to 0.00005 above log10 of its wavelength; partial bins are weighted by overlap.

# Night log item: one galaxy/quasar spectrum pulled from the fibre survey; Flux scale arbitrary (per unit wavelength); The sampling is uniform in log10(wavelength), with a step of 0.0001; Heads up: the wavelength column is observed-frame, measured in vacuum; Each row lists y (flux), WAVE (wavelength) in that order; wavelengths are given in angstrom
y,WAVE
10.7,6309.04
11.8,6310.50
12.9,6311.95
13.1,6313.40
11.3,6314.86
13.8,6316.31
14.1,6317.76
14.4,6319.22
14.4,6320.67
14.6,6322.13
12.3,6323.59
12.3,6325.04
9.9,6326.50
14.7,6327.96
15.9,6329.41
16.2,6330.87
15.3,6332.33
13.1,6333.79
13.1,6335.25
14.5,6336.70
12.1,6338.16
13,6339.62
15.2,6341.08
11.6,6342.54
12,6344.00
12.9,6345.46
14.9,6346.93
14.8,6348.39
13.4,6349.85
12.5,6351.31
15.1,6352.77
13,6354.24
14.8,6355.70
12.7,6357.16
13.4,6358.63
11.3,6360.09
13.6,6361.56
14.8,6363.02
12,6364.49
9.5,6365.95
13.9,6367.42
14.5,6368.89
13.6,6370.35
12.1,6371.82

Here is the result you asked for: 15.9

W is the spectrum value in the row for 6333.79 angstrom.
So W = 13.1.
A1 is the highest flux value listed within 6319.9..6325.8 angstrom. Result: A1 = 14.6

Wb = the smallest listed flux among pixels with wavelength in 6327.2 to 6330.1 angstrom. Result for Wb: 14.7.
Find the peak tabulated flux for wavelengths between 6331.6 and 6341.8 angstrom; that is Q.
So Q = 15.3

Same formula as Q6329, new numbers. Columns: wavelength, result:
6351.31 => 12.5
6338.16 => 12.1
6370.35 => 13.6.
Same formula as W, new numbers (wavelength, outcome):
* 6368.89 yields 14.5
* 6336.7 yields 14.5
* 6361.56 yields 13.6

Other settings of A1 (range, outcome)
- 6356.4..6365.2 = 14.8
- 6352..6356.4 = 15.1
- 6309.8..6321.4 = 14.4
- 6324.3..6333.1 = 16.2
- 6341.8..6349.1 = 14.9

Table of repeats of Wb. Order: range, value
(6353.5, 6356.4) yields 13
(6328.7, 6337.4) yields 13.1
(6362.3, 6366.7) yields 9.5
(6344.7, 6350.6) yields 12.9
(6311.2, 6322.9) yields 11.3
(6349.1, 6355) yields 12.5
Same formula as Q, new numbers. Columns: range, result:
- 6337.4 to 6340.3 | 13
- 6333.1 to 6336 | 13.1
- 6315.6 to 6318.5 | 14.1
